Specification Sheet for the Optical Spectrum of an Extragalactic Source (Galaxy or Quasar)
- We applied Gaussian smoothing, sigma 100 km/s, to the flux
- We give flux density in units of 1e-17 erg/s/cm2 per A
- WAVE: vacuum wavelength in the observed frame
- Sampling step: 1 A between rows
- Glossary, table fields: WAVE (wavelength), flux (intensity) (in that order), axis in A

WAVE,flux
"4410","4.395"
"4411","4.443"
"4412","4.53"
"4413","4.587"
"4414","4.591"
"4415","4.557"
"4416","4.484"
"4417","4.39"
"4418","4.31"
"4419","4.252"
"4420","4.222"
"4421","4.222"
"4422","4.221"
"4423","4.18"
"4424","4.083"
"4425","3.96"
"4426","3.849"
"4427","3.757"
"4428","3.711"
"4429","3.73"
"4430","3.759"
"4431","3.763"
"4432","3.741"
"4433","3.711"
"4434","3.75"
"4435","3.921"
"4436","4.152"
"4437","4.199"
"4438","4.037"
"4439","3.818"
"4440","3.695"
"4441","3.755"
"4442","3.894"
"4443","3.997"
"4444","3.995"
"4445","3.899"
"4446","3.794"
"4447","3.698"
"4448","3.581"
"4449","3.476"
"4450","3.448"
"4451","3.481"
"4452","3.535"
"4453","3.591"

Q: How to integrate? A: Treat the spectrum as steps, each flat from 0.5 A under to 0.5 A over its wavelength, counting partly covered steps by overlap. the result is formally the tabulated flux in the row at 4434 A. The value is 3.75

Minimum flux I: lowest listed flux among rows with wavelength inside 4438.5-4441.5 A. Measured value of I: 3.695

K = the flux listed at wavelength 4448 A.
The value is 3.581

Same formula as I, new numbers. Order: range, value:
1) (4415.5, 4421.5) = 4.222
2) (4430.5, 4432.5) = 3.741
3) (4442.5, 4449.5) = 3.476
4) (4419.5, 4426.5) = 3.849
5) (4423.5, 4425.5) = 3.96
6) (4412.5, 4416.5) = 4.484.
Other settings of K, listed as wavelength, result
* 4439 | 3.818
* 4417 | 4.39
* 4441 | 3.755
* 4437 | 4.199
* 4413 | 4.587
